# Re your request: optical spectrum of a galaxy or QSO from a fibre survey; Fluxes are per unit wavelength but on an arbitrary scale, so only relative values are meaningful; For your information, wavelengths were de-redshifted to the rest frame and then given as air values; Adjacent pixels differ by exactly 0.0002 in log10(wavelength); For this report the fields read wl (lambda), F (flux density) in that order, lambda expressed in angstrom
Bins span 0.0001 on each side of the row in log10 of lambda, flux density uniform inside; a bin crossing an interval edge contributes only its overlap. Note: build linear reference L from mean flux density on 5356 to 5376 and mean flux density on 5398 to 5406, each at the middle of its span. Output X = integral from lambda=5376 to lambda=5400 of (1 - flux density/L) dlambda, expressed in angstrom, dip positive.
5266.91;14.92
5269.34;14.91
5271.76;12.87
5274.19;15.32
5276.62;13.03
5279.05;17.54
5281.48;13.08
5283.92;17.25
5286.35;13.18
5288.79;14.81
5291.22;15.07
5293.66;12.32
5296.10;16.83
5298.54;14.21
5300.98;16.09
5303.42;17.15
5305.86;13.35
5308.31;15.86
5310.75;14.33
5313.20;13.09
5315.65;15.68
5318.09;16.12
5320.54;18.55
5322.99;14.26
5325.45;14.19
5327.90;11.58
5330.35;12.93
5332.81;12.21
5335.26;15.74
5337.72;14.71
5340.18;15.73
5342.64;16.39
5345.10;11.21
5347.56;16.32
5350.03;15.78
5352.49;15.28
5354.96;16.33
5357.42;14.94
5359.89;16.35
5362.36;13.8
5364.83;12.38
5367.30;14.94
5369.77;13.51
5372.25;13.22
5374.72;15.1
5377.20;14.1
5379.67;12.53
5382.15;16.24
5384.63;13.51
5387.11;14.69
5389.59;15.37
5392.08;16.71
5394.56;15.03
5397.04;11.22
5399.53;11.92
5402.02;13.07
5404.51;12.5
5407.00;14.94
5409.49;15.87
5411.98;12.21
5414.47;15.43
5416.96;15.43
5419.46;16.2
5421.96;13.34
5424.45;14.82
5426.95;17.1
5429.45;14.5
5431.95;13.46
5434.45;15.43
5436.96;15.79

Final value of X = -1.8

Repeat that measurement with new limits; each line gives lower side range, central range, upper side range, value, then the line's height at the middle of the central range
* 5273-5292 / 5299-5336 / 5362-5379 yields -0.6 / 14.5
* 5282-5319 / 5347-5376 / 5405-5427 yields 0.2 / 14.9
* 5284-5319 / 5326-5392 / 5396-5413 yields -2.6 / 13.9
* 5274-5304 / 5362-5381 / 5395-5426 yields 0.8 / 14.3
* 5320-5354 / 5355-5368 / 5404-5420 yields 0.0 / 14.6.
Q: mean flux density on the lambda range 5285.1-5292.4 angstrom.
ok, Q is 14.4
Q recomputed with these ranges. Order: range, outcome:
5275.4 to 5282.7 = 14.5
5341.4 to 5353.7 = 15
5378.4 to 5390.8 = 14.5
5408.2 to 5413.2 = 14.1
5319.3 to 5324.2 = 16.4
